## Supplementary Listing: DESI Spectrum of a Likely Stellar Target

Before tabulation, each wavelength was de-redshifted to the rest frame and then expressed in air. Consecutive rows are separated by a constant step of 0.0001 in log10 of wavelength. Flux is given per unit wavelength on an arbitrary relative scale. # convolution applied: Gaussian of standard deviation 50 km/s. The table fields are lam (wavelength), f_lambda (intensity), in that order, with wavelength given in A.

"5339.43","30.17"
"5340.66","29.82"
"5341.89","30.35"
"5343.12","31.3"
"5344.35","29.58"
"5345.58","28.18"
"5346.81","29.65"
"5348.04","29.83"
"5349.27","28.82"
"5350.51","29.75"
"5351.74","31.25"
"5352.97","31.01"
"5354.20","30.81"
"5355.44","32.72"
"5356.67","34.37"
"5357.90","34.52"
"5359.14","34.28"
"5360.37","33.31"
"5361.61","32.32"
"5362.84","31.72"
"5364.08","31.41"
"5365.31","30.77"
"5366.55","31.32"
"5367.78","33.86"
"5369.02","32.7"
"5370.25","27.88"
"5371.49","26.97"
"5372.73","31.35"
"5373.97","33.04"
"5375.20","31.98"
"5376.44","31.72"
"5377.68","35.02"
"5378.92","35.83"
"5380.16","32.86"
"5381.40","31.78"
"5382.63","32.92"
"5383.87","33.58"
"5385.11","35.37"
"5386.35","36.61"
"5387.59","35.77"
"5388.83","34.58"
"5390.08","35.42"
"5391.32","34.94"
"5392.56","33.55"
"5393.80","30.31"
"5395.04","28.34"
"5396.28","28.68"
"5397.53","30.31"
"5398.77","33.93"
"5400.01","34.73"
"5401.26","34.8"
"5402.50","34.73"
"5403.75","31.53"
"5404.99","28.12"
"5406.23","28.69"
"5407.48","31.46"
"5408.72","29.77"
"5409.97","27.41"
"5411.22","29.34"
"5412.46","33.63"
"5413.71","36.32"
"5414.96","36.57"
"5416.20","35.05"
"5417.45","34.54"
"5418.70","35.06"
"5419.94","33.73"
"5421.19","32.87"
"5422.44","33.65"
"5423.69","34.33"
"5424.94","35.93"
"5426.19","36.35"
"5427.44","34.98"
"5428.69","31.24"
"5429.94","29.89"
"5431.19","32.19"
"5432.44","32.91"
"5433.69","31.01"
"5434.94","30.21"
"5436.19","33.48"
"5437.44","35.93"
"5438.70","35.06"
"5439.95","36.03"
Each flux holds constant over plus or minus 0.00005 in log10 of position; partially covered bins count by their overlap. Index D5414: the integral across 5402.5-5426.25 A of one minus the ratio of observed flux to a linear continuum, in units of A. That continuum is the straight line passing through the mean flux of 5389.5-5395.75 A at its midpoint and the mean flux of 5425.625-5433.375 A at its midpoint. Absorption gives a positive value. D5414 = -0.1 A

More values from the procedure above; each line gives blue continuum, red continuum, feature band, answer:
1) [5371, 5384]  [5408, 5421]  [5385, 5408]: 0.1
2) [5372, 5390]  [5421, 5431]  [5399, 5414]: 0.9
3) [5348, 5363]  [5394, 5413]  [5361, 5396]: -1.2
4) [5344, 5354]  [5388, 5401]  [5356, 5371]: -0.8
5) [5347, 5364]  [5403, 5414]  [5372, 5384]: -0.6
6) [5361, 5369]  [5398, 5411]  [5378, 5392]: -1.2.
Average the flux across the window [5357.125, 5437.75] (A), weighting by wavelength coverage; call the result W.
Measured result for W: 32.8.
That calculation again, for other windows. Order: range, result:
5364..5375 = 31.1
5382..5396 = 33.7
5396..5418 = 32.2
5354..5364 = 33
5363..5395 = 32.8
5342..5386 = 31.8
